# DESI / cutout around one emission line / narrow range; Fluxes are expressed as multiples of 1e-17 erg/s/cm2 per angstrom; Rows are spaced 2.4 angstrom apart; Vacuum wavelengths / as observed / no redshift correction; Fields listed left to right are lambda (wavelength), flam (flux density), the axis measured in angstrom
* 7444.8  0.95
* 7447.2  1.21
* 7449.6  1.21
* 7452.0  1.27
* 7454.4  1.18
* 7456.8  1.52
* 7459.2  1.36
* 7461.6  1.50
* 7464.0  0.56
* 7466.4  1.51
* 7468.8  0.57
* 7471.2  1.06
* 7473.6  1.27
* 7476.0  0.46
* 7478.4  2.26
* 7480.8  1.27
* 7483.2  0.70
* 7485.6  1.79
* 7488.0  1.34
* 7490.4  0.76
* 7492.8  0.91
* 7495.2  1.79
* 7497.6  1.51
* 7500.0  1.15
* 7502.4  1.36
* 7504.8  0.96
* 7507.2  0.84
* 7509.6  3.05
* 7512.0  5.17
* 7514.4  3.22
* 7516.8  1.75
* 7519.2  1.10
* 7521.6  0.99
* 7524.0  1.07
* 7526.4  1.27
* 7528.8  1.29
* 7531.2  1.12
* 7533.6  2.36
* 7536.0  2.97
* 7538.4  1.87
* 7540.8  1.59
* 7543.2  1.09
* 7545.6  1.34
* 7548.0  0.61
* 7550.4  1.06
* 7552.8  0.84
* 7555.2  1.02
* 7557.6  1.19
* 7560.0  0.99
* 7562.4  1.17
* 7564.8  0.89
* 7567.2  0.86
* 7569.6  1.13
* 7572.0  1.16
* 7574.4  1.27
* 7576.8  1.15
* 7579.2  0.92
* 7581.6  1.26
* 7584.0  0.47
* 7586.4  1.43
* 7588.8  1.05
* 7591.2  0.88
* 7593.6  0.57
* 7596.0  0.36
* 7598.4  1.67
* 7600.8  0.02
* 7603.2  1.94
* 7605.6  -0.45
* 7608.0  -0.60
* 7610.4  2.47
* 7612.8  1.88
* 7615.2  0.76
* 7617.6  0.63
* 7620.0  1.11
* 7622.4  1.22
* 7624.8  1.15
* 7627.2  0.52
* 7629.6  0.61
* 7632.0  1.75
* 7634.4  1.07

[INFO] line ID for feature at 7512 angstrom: H-alpha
